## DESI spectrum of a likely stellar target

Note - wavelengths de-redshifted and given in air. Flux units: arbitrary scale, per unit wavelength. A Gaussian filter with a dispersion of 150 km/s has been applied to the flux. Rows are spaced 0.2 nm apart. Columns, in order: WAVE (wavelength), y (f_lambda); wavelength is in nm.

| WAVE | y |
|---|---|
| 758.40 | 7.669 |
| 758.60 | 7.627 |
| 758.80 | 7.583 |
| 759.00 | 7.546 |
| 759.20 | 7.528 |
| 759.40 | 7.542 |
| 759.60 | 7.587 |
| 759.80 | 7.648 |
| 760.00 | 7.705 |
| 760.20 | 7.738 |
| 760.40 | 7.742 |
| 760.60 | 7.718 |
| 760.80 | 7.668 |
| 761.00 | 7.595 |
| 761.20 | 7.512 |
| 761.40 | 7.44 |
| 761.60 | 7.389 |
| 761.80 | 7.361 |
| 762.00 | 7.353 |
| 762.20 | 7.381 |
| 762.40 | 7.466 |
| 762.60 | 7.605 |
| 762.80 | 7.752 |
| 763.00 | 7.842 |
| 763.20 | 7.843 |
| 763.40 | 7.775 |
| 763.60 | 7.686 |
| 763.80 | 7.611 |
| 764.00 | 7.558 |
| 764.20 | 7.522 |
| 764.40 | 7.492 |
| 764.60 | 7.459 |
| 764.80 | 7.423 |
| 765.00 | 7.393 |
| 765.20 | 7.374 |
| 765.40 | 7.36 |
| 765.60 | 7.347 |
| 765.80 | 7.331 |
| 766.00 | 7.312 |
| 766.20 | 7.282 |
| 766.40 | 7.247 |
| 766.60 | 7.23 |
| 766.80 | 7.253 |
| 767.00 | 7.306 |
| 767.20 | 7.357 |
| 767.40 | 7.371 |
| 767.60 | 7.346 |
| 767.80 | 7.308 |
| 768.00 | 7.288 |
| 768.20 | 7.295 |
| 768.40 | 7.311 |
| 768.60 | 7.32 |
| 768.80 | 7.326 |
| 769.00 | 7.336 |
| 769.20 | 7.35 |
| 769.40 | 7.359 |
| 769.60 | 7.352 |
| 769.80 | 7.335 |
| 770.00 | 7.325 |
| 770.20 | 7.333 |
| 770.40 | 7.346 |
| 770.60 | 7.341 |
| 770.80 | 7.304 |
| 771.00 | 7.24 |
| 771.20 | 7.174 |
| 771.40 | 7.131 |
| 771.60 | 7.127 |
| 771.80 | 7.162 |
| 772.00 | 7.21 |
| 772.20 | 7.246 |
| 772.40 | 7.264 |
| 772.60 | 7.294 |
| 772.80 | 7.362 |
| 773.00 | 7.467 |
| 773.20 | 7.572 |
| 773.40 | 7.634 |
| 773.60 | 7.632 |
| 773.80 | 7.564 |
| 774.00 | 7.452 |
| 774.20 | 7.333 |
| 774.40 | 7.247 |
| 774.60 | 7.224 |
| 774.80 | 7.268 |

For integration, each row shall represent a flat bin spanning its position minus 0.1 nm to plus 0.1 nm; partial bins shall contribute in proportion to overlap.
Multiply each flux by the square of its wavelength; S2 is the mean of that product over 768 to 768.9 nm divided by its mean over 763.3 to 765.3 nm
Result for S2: 0.98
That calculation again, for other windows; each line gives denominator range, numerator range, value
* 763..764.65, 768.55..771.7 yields 0.97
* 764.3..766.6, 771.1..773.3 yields 1.01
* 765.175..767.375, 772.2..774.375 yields 1.04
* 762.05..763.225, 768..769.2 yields 0.97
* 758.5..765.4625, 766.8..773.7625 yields 0.99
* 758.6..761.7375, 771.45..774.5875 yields 1.00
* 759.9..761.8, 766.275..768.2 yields 0.98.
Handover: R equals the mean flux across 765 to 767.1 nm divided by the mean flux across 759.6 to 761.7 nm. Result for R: 1.0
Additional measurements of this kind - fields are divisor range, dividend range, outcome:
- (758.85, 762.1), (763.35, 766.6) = 0.98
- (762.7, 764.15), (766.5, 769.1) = 0.95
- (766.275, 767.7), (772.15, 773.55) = 1.02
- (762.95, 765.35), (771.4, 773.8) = 0.97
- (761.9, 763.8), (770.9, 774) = 0.96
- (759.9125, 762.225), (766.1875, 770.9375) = 0.97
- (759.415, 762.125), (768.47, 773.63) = 0.97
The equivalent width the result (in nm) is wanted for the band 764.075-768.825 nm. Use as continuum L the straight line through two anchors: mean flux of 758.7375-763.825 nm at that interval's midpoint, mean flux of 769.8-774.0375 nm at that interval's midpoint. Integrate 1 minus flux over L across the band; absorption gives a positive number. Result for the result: 0.08 nm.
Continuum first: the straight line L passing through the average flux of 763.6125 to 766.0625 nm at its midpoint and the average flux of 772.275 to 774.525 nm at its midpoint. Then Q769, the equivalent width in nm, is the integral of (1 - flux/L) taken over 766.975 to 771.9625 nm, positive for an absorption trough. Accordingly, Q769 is 0.09 nm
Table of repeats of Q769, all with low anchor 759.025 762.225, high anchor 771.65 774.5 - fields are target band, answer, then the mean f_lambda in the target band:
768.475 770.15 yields 0.02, 7.34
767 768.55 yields 0.03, 7.32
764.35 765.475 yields 0.01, 7.41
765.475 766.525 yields 0.03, 7.3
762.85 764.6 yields -0.03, 7.66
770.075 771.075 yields 0.01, 7.31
